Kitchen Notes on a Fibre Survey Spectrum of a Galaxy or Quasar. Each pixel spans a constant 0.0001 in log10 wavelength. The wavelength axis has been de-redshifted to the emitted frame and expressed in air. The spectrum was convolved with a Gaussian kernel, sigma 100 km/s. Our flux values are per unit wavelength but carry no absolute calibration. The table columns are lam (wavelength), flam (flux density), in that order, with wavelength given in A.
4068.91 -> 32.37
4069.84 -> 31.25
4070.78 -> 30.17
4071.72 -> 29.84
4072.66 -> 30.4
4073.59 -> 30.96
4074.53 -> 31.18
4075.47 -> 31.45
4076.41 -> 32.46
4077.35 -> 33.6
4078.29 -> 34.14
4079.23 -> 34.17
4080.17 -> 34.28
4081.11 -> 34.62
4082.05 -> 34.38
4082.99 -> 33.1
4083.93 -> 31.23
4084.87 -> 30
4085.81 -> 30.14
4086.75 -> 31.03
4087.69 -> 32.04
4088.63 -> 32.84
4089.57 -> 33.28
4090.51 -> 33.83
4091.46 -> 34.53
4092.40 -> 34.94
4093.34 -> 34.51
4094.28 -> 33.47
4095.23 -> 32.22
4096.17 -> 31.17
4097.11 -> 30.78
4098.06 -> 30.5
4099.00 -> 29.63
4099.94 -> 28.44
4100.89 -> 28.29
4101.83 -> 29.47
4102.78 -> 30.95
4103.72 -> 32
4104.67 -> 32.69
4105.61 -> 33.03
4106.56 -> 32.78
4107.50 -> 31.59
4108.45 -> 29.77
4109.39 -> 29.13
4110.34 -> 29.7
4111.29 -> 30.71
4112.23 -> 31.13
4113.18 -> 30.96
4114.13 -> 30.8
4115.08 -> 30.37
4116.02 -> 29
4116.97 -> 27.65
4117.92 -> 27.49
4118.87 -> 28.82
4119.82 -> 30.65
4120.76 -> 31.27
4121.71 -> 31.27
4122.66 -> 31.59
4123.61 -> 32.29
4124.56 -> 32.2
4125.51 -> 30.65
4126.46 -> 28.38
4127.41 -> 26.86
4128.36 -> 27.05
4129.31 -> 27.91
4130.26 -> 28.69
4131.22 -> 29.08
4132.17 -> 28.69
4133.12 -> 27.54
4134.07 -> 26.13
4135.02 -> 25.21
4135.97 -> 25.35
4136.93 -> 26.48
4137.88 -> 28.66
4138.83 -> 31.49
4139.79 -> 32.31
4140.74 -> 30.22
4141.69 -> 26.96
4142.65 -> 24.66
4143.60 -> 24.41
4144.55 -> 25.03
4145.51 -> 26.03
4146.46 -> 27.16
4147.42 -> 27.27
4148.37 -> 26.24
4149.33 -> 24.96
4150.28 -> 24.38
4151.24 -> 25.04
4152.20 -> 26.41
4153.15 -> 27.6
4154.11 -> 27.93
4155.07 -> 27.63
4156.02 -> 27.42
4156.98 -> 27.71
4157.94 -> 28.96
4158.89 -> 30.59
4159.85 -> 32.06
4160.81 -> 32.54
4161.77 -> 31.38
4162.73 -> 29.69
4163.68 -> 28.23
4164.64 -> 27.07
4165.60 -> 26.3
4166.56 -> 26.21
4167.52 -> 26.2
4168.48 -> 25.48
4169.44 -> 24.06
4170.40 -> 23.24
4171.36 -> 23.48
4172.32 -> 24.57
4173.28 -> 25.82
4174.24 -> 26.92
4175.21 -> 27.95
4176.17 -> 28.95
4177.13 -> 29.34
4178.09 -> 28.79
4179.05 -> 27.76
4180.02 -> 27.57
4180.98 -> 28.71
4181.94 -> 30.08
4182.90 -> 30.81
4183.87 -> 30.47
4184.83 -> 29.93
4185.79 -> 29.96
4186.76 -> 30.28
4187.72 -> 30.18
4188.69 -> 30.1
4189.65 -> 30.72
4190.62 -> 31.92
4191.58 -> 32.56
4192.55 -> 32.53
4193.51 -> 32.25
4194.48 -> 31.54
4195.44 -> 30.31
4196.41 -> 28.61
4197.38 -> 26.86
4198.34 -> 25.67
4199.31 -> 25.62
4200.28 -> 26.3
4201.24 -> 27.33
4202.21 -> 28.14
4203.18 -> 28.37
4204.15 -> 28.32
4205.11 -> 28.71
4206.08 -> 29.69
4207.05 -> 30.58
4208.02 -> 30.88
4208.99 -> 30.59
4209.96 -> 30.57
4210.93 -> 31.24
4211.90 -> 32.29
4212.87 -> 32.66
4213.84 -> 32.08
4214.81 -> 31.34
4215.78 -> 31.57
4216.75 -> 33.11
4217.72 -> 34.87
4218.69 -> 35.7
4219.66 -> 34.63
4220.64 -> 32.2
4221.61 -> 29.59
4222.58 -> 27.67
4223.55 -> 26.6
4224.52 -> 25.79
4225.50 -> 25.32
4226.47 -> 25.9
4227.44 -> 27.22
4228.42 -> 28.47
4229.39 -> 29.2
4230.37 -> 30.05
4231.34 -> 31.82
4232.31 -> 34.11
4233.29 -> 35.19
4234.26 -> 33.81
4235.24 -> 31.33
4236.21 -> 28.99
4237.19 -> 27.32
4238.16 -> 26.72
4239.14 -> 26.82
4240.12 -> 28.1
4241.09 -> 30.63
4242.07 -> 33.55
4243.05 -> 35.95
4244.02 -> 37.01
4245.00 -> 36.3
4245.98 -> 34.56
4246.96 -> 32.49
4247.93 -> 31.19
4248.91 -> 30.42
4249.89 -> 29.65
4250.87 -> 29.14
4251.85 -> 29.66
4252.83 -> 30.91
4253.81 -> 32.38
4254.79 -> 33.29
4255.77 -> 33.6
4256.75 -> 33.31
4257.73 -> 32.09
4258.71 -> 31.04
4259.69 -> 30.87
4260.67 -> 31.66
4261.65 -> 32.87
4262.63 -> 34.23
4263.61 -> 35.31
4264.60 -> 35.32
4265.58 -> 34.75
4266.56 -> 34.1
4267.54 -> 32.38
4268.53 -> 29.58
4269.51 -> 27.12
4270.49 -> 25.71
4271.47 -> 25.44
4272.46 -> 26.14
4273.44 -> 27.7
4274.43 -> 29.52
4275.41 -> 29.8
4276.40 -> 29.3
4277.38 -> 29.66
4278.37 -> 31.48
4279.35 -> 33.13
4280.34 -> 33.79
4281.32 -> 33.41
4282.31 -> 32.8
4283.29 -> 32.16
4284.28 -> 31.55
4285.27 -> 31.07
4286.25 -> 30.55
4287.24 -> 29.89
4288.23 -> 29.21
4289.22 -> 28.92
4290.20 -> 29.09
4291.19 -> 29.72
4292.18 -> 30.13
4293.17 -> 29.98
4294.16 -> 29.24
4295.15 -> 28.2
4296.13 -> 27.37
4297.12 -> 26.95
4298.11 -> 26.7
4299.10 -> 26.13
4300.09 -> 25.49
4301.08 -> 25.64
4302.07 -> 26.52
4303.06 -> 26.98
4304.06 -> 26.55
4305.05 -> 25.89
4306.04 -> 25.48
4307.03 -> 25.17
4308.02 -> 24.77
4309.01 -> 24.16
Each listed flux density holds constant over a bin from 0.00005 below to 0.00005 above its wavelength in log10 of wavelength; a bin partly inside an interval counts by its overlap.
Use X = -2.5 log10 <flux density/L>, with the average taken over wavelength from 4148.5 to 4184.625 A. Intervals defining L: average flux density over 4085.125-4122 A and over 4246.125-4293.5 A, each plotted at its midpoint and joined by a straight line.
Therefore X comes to 0.127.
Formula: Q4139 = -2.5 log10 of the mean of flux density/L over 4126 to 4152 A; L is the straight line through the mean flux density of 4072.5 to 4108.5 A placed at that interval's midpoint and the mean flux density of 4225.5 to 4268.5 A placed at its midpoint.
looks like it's 0.18 mag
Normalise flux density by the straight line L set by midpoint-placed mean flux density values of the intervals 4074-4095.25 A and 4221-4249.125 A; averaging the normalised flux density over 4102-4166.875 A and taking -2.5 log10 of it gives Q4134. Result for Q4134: 0.12 mag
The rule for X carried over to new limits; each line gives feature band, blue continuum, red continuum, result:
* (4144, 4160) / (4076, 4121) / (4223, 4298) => 0.15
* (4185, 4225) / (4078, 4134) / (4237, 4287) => 0.03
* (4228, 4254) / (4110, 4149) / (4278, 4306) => -0.08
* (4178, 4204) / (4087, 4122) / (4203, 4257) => 0.06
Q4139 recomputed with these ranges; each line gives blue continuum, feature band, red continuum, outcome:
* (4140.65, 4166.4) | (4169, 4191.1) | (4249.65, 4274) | 0.00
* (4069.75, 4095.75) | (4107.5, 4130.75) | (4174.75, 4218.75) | 0.07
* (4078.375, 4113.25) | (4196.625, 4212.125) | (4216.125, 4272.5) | 0.09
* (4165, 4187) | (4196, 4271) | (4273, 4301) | -0.08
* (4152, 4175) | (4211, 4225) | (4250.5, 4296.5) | -0.08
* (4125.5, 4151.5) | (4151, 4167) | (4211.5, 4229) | -0.02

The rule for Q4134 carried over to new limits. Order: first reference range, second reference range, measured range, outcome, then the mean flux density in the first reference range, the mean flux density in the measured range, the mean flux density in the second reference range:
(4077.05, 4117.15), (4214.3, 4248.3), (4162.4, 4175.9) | 0.199 mag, 31.7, 26.1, 31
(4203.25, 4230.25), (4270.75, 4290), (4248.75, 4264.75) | -0.064 mag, 30.2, 32.1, 30.2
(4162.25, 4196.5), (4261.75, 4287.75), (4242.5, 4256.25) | -0.077 mag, 28.6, 32.6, 31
